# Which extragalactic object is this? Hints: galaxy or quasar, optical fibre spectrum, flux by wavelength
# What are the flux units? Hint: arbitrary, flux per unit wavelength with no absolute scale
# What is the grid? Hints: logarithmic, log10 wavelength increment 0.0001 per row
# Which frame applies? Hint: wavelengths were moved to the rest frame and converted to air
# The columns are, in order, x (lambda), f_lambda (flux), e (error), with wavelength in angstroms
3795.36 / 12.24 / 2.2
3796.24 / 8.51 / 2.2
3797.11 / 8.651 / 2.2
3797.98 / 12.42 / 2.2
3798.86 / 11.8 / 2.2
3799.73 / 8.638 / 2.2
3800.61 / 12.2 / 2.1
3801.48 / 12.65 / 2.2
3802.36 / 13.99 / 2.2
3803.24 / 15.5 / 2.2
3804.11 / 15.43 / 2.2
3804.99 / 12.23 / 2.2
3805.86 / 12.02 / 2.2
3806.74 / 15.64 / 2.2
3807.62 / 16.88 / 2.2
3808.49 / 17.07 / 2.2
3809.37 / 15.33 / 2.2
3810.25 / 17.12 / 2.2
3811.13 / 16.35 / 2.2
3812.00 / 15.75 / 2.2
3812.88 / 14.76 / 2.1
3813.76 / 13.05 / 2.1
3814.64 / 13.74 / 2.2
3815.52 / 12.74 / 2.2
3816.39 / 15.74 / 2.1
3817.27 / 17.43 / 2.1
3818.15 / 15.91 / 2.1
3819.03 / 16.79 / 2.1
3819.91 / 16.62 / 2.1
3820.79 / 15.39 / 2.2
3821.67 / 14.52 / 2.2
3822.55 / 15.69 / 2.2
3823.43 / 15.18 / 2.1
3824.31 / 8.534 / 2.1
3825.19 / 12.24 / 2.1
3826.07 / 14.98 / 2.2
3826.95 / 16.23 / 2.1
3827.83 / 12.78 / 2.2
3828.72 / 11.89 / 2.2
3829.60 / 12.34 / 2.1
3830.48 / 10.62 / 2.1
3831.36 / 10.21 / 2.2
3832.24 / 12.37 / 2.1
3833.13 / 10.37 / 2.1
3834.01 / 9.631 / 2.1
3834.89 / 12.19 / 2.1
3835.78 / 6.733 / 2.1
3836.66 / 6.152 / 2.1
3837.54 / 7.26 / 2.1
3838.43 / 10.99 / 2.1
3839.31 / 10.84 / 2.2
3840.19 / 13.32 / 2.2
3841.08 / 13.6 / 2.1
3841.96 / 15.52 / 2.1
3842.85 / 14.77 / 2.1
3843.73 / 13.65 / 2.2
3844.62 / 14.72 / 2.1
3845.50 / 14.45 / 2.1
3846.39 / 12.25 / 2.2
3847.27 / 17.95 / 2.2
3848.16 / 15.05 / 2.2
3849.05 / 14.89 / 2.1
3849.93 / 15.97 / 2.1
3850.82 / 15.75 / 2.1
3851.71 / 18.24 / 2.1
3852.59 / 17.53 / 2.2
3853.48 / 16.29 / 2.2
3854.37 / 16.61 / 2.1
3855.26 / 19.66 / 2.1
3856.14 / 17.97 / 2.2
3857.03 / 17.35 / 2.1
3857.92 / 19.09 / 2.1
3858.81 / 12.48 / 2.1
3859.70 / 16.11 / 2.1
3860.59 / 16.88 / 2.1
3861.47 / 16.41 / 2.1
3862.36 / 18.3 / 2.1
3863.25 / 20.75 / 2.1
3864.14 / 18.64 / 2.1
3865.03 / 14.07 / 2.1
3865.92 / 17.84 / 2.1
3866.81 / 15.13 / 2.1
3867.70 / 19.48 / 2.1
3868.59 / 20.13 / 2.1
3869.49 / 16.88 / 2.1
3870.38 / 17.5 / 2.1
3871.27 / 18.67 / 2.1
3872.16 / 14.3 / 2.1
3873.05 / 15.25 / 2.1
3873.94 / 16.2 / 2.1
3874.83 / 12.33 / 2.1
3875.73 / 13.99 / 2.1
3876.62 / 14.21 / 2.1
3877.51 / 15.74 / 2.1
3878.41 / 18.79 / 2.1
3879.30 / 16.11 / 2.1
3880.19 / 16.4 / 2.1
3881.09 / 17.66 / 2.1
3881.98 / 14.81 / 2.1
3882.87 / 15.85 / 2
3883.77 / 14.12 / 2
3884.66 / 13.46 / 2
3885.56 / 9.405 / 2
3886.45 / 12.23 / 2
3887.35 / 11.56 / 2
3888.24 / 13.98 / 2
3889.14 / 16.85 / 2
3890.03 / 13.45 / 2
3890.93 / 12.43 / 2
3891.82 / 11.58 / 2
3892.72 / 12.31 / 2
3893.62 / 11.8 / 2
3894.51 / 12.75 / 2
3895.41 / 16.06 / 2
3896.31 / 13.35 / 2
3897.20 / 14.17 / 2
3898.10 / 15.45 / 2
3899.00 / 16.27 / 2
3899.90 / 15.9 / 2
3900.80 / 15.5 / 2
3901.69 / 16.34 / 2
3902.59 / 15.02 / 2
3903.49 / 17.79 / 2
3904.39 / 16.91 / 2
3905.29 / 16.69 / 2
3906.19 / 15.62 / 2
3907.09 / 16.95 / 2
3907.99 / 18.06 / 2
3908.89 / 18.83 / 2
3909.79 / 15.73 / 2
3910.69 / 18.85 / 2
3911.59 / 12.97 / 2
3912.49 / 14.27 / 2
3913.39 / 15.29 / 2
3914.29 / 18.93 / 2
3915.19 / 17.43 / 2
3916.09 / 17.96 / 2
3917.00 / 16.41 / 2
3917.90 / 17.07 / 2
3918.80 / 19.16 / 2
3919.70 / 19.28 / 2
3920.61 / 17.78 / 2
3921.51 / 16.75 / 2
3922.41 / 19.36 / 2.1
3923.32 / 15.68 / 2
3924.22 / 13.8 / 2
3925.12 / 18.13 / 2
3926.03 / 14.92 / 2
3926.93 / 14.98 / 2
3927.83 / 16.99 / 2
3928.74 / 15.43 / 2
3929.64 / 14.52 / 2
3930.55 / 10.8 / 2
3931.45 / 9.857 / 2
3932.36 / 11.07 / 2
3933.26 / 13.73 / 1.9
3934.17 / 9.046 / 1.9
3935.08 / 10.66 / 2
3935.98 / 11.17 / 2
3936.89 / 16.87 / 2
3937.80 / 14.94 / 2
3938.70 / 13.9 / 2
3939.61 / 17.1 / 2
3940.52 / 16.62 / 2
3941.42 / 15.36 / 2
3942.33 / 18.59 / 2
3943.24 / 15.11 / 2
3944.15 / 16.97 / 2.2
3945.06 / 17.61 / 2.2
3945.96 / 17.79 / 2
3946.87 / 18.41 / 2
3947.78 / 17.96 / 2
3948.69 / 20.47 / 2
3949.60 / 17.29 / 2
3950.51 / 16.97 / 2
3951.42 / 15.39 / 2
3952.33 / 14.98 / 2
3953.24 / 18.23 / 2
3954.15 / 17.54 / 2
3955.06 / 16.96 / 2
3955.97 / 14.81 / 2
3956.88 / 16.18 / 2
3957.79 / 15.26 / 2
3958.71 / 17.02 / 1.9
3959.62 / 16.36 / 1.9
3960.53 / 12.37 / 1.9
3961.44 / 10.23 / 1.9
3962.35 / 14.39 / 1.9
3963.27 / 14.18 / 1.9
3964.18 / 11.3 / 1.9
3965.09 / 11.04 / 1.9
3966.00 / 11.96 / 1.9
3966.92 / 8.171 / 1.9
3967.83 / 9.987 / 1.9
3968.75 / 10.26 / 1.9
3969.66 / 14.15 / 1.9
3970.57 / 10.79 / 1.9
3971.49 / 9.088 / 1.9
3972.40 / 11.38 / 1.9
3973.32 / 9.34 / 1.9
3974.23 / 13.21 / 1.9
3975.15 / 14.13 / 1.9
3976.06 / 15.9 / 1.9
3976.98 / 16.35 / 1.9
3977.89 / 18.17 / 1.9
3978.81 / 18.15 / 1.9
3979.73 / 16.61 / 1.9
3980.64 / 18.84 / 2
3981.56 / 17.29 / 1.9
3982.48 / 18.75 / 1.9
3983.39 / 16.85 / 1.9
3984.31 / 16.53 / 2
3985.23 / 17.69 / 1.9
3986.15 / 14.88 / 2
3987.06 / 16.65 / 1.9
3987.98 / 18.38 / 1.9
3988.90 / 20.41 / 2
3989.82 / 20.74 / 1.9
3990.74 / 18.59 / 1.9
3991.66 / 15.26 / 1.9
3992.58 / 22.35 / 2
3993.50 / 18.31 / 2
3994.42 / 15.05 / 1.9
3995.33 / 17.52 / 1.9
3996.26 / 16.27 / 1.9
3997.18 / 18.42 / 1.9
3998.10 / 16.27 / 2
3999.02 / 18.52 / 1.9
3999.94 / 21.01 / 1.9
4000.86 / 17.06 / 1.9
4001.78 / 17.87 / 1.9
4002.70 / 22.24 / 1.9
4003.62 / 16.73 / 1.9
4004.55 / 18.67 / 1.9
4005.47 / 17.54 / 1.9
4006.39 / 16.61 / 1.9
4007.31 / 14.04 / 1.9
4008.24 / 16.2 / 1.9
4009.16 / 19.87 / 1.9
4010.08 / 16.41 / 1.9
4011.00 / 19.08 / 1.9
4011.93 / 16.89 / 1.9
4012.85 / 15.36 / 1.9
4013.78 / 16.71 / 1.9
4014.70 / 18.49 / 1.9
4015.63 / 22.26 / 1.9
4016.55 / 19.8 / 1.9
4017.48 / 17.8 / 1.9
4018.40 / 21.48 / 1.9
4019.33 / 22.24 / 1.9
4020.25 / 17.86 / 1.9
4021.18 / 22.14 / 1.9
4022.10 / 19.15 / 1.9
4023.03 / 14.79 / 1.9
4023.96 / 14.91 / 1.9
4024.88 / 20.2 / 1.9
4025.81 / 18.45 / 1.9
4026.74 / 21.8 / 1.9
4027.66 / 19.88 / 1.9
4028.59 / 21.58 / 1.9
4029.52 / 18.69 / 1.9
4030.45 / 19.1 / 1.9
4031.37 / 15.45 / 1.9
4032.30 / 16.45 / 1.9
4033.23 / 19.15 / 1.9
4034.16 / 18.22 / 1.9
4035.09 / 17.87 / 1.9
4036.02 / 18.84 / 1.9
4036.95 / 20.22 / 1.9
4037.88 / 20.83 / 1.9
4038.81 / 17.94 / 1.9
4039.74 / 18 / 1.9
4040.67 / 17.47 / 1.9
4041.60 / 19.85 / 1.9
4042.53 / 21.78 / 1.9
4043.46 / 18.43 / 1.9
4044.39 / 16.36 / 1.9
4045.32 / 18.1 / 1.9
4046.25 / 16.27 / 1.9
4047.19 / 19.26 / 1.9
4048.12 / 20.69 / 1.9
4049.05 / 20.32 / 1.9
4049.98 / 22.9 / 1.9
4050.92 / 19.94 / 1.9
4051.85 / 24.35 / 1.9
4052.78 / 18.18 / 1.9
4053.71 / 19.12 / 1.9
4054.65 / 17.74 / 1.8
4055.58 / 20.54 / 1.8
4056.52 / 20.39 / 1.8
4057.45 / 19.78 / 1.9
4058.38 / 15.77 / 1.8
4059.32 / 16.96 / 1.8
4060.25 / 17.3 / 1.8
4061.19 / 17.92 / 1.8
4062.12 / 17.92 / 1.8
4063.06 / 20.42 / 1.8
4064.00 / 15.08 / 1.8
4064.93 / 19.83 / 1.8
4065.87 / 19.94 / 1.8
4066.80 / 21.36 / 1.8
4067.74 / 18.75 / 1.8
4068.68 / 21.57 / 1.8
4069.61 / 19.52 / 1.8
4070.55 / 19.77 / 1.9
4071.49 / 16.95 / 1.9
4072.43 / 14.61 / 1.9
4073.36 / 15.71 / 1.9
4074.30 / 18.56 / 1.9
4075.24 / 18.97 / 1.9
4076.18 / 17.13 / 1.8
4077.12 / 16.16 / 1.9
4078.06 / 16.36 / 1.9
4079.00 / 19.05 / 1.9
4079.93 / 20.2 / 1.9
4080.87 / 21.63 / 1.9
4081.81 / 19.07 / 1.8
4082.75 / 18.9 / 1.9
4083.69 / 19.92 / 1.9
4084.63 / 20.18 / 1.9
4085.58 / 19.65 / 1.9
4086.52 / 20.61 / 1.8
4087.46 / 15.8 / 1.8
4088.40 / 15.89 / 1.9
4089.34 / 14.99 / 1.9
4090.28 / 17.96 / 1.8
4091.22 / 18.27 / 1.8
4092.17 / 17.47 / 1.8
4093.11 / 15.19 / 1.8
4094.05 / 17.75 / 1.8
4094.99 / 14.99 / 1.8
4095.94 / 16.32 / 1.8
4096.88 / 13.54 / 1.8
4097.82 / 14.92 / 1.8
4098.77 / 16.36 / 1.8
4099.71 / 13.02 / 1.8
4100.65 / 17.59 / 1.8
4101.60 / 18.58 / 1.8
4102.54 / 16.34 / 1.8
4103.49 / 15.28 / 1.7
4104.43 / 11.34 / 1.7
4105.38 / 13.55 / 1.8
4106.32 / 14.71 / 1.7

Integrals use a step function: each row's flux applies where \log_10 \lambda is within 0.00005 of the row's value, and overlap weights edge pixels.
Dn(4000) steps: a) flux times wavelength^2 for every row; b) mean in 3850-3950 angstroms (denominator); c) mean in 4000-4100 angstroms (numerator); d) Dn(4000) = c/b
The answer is 1.25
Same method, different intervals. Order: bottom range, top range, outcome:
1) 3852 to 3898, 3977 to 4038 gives 1.25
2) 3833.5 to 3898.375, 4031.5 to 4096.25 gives 1.38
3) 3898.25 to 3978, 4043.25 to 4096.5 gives 1.30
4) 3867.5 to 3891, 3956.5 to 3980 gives 0.91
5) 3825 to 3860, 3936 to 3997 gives 1.21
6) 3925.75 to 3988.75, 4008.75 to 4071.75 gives 1.33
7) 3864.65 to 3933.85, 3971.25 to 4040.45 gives 1.21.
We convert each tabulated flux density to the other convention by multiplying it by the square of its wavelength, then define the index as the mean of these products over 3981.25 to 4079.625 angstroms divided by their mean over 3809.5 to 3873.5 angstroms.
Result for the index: 1.37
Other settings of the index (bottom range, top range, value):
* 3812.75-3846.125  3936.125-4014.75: 1.34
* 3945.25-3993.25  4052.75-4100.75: 1.22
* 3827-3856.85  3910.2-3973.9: 1.16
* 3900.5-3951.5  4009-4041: 1.23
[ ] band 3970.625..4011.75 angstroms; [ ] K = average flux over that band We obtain 17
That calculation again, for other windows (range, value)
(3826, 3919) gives 15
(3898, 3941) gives 15.7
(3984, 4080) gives 18.5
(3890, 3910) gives 15.2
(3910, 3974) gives 14.9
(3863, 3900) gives 15.1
